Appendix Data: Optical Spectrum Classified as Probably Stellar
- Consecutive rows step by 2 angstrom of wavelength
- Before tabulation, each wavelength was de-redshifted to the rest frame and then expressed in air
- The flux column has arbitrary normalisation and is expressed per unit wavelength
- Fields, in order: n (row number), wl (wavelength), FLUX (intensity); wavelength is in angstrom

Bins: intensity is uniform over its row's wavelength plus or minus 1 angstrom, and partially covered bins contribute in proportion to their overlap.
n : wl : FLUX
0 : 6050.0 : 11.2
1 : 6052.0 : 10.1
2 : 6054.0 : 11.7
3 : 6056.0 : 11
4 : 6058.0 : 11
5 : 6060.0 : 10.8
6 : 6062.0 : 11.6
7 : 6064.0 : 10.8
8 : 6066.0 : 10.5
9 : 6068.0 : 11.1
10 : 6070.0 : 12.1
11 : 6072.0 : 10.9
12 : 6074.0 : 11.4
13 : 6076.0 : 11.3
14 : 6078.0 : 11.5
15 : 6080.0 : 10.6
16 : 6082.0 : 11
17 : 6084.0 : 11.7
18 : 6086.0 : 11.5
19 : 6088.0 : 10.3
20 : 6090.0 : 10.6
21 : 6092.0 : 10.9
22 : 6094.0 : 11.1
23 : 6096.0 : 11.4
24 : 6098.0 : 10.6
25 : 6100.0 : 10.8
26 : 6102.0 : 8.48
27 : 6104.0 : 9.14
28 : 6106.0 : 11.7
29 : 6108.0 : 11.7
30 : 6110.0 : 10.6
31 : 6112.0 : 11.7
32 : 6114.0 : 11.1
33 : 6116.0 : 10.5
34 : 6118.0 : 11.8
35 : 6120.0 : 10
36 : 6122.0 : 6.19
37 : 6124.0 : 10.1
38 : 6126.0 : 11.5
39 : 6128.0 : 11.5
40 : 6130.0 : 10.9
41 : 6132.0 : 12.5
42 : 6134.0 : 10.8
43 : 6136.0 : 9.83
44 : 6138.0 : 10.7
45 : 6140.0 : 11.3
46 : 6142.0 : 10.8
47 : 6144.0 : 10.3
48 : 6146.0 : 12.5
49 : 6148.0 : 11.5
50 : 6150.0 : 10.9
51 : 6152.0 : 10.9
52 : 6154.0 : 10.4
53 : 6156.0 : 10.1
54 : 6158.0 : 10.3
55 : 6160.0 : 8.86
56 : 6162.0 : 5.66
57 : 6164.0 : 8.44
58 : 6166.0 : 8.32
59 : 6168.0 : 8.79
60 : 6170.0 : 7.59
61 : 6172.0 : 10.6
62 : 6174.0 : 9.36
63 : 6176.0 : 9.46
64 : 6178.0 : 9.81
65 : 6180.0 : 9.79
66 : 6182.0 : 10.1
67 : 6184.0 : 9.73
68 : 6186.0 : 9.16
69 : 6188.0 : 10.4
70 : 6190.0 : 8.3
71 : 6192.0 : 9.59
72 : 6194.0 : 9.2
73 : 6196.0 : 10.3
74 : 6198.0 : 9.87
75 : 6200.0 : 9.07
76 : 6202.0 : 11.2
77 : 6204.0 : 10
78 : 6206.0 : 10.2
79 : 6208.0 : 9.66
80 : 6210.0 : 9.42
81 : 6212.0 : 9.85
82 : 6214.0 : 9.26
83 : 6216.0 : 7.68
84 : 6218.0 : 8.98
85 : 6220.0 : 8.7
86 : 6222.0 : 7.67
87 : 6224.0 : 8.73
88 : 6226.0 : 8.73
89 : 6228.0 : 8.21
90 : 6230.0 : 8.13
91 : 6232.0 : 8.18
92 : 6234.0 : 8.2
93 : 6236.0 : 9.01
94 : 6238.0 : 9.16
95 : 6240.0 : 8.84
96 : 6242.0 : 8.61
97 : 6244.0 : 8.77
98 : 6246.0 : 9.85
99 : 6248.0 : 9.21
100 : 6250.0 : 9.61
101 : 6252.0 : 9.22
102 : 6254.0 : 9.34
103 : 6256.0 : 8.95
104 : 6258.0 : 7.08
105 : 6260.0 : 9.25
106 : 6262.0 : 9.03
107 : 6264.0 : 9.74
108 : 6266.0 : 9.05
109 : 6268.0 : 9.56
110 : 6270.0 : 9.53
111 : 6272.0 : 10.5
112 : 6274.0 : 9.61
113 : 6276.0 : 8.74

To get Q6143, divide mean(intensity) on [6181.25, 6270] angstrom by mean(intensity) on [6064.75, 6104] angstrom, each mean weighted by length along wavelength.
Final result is 0.84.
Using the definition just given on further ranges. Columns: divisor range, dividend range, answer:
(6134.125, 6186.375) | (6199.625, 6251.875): 0.92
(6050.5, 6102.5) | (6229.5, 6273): 0.82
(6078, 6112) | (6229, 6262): 0.82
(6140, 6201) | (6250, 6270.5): 0.94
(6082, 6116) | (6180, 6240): 0.85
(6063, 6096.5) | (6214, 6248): 0.78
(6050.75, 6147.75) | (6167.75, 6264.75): 0.84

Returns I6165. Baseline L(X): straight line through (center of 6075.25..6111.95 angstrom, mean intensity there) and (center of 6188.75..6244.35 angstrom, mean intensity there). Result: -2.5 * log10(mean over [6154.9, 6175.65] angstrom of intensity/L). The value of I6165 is 0.11 mag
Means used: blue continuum 10.8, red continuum 9.06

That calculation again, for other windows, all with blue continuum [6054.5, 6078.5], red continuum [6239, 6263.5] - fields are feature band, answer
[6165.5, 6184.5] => 0.058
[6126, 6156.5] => -0.075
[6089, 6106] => 0.036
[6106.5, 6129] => -0.006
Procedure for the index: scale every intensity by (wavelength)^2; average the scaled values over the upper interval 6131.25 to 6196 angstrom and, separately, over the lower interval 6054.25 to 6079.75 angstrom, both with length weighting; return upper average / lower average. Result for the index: 0.9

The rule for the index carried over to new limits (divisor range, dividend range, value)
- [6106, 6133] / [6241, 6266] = 0.87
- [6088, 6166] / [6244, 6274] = 0.93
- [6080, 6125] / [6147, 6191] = 0.91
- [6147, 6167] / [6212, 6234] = 0.91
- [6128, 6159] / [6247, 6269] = 0.86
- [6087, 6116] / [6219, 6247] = 0.84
